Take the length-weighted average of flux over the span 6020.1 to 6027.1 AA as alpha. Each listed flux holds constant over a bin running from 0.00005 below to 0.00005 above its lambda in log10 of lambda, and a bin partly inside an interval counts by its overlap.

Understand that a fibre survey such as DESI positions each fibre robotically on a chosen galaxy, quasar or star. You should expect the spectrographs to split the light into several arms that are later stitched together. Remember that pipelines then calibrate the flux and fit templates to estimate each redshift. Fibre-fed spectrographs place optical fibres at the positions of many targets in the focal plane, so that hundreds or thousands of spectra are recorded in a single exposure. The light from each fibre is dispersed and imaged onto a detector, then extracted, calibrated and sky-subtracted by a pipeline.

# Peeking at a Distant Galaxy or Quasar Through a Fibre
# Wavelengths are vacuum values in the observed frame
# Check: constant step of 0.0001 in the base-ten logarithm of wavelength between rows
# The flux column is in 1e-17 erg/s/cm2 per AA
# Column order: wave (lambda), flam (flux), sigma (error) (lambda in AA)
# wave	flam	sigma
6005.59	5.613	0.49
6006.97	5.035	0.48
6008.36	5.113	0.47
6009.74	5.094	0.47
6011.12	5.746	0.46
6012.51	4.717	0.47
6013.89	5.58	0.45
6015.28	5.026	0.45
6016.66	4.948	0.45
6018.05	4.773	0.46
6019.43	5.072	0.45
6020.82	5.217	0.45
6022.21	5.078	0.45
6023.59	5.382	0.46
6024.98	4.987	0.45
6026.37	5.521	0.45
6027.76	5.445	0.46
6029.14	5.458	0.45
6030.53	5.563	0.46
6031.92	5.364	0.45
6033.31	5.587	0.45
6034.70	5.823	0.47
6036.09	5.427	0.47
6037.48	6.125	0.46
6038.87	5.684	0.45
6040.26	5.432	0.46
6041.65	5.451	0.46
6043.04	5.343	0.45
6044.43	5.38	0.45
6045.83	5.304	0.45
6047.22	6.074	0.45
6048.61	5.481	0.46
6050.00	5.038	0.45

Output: 5.23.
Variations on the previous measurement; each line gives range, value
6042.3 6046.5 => 5.34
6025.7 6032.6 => 5.47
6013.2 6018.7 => 5.08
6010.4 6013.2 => 5.23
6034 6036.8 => 5.63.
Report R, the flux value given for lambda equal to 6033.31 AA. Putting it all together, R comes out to 5.587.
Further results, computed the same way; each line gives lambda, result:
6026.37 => 5.521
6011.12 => 5.746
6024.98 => 4.987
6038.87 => 5.684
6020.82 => 5.217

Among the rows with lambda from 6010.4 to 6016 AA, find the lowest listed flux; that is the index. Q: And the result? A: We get 4.717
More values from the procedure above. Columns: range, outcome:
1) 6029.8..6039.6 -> 5.364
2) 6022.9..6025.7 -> 4.987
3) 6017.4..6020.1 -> 4.773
